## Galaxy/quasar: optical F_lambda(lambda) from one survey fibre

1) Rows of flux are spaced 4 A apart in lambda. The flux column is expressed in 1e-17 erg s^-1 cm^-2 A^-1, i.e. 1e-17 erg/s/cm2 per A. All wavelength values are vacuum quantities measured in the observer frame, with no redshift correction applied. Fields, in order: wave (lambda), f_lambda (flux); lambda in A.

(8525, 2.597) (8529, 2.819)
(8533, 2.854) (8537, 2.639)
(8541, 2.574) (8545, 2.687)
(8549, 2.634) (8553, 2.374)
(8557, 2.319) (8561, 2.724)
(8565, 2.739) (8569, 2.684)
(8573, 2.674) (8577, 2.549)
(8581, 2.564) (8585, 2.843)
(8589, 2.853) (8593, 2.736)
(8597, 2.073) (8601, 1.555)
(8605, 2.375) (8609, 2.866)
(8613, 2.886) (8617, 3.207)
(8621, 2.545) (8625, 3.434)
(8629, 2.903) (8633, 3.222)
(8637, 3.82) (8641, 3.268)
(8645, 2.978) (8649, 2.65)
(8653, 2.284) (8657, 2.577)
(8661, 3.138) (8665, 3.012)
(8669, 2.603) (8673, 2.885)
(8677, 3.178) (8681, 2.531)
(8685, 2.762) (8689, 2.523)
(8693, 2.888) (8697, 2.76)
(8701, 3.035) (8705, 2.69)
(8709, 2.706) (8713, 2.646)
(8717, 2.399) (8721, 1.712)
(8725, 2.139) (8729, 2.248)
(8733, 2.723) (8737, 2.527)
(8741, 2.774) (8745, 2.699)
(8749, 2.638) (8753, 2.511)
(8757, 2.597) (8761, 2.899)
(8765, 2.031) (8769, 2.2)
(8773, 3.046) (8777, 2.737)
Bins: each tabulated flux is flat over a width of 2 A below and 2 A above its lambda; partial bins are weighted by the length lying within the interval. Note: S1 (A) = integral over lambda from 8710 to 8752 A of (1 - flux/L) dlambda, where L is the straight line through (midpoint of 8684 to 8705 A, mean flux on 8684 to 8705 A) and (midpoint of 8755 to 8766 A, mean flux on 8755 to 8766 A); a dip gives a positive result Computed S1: 3.1 A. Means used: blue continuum 2.79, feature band 2.46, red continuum 2.55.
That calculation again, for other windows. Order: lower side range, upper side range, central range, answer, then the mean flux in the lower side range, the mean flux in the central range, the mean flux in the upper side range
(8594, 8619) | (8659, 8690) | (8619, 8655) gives -4.9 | 2.5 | 3.01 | 2.84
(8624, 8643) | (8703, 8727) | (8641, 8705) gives 1.2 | 3.32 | 2.8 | 2.38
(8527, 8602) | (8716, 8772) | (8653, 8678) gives -3.3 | 2.59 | 2.84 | 2.45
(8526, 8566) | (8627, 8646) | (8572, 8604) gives 4.8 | 2.63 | 2.47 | 3.25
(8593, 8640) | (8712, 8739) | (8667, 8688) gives -1.9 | 2.81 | 2.78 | 2.33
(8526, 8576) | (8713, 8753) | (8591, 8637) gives -3.4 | 2.64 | 2.76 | 2.44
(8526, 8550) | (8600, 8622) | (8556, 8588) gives 0.1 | 2.7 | 2.65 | 2.62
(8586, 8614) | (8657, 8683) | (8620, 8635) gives -2.4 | 2.48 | 3.06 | 2.87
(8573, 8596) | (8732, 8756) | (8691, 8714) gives -1.2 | 2.68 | 2.79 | 2.64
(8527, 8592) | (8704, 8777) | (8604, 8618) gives -1.2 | 2.66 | 2.84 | 2.51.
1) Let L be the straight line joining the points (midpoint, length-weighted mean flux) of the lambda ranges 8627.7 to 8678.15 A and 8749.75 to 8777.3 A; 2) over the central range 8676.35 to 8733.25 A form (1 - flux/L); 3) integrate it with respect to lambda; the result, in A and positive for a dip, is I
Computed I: 4.1 A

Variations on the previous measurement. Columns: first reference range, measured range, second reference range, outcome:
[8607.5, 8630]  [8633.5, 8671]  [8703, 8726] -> -2.2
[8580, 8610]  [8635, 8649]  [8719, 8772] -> -4.5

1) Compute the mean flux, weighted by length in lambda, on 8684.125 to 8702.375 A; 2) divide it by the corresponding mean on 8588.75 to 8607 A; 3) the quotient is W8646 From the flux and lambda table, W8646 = 1.2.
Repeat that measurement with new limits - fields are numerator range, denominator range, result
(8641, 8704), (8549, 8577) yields 1.08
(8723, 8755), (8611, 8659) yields 0.85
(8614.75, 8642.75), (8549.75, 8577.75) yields 1.24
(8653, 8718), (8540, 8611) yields 1.08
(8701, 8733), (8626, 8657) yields 0.81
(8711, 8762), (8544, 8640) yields 0.91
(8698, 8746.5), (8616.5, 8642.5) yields 0.79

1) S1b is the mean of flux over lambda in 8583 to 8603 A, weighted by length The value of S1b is 2.41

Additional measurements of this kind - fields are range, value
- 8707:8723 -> 2.37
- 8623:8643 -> 3.33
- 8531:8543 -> 2.69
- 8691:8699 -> 2.82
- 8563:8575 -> 2.7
